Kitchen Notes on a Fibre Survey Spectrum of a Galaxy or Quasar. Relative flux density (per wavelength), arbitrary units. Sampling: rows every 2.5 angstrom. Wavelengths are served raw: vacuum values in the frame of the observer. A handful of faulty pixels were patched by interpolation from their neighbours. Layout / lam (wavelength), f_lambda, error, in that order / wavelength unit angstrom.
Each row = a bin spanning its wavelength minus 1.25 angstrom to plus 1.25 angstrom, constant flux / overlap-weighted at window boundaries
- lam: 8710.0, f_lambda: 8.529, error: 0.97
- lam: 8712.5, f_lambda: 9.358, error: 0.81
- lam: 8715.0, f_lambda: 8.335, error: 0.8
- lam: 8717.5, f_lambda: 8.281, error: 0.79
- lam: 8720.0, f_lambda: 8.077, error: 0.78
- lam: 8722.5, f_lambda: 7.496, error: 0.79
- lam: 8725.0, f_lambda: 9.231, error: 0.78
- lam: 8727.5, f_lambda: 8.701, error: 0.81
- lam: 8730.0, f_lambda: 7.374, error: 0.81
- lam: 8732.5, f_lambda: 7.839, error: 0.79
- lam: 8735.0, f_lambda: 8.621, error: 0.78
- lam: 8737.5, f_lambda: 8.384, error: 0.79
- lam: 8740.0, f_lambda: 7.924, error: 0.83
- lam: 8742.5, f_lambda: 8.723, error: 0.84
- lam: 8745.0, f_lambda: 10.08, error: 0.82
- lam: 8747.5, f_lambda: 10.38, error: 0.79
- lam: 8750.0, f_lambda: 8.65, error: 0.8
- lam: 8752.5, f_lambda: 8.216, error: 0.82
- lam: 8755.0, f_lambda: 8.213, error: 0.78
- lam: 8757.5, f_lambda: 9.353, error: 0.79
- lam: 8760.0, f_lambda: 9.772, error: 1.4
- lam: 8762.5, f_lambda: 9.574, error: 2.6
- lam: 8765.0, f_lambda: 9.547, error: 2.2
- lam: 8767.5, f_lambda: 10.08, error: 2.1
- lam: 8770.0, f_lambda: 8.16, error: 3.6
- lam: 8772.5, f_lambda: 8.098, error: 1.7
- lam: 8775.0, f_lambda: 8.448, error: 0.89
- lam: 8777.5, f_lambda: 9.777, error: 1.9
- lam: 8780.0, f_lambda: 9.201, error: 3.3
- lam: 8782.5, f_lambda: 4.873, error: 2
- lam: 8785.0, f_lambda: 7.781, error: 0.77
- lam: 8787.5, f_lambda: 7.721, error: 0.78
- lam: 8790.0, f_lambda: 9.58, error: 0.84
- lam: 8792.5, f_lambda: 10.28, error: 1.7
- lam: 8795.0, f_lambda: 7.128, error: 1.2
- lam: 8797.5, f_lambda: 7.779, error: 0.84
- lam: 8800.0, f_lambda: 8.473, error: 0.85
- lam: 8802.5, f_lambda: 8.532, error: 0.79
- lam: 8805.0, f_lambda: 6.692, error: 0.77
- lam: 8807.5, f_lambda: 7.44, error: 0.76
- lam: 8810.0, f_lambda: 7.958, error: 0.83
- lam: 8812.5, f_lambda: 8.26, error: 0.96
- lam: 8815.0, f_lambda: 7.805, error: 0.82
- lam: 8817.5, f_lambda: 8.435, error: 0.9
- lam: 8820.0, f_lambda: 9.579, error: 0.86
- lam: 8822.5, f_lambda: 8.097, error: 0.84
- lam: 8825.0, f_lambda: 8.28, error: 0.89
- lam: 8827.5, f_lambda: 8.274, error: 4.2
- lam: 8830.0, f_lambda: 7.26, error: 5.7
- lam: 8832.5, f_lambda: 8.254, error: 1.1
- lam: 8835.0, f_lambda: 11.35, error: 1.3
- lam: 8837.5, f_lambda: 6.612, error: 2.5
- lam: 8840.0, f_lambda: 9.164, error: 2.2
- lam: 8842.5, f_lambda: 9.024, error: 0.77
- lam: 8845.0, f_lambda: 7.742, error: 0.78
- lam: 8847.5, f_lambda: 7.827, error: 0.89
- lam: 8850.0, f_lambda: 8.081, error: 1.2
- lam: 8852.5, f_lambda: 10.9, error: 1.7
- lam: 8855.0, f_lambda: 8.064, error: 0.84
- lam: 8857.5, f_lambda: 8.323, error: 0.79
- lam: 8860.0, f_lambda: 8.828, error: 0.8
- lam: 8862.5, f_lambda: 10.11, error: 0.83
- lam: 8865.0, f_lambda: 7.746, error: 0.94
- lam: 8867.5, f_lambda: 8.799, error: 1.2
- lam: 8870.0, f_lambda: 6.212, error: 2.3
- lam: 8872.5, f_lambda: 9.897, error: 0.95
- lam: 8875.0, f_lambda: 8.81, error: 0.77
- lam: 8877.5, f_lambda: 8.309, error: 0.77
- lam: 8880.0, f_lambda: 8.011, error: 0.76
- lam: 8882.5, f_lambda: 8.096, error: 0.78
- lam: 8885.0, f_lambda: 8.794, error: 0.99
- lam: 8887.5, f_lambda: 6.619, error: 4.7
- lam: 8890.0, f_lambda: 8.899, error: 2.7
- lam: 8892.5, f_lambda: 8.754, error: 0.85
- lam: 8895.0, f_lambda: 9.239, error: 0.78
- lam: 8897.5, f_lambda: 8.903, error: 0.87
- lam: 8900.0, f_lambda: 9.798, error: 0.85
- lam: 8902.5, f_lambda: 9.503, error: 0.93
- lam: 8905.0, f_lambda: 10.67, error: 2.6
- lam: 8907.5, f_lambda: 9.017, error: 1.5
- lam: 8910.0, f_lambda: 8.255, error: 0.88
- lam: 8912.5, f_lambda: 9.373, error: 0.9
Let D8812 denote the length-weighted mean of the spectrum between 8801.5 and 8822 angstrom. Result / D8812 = 8.08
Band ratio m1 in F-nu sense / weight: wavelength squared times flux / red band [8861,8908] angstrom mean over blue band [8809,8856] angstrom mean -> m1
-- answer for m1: 1.04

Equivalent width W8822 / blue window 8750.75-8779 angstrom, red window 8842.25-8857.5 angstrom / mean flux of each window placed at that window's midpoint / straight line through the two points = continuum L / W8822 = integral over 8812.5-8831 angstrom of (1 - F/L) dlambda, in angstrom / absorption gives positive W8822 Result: 1.0 angstrom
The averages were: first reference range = 9.02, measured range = 8.26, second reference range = 8.56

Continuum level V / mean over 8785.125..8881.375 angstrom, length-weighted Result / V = 8.4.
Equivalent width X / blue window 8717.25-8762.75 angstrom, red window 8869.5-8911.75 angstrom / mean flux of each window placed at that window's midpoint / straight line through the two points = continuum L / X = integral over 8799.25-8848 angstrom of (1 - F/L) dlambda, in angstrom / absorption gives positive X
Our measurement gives 2.5 angstrom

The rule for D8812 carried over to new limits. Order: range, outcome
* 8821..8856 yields 8.51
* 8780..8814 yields 7.93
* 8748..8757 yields 8.61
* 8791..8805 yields 8.3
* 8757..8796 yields 8.71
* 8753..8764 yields 9.17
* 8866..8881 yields 8.34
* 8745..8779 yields 9.13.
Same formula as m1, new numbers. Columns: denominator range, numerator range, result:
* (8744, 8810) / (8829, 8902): 1.02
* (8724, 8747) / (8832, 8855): 1.04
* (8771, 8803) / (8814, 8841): 1.03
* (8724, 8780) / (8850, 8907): 1.02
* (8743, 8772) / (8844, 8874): 0.95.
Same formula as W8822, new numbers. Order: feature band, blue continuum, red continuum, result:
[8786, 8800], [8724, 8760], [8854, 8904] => 0.3 angstrom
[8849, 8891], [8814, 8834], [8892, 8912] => 1.8 angstrom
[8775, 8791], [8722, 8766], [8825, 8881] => 1.0 angstrom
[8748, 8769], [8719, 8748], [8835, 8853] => -1.6 angstrom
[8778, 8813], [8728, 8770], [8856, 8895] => 2.9 angstrom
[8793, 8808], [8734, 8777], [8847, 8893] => 1.6 angstrom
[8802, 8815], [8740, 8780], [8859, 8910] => 1.8 angstrom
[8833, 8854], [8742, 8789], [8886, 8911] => 0.2 angstrom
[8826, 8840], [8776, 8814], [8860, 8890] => -0.3 angstrom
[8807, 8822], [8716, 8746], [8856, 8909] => 0.5 angstrom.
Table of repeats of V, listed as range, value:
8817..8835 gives 8.52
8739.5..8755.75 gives 8.95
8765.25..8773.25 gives 8.92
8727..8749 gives 8.67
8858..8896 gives 8.47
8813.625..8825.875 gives 8.44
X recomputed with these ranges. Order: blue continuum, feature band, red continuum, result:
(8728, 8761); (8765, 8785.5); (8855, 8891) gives 0.6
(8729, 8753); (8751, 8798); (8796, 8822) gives -1.4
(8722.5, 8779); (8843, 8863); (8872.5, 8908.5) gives 0.4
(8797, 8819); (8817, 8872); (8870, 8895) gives -2.4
